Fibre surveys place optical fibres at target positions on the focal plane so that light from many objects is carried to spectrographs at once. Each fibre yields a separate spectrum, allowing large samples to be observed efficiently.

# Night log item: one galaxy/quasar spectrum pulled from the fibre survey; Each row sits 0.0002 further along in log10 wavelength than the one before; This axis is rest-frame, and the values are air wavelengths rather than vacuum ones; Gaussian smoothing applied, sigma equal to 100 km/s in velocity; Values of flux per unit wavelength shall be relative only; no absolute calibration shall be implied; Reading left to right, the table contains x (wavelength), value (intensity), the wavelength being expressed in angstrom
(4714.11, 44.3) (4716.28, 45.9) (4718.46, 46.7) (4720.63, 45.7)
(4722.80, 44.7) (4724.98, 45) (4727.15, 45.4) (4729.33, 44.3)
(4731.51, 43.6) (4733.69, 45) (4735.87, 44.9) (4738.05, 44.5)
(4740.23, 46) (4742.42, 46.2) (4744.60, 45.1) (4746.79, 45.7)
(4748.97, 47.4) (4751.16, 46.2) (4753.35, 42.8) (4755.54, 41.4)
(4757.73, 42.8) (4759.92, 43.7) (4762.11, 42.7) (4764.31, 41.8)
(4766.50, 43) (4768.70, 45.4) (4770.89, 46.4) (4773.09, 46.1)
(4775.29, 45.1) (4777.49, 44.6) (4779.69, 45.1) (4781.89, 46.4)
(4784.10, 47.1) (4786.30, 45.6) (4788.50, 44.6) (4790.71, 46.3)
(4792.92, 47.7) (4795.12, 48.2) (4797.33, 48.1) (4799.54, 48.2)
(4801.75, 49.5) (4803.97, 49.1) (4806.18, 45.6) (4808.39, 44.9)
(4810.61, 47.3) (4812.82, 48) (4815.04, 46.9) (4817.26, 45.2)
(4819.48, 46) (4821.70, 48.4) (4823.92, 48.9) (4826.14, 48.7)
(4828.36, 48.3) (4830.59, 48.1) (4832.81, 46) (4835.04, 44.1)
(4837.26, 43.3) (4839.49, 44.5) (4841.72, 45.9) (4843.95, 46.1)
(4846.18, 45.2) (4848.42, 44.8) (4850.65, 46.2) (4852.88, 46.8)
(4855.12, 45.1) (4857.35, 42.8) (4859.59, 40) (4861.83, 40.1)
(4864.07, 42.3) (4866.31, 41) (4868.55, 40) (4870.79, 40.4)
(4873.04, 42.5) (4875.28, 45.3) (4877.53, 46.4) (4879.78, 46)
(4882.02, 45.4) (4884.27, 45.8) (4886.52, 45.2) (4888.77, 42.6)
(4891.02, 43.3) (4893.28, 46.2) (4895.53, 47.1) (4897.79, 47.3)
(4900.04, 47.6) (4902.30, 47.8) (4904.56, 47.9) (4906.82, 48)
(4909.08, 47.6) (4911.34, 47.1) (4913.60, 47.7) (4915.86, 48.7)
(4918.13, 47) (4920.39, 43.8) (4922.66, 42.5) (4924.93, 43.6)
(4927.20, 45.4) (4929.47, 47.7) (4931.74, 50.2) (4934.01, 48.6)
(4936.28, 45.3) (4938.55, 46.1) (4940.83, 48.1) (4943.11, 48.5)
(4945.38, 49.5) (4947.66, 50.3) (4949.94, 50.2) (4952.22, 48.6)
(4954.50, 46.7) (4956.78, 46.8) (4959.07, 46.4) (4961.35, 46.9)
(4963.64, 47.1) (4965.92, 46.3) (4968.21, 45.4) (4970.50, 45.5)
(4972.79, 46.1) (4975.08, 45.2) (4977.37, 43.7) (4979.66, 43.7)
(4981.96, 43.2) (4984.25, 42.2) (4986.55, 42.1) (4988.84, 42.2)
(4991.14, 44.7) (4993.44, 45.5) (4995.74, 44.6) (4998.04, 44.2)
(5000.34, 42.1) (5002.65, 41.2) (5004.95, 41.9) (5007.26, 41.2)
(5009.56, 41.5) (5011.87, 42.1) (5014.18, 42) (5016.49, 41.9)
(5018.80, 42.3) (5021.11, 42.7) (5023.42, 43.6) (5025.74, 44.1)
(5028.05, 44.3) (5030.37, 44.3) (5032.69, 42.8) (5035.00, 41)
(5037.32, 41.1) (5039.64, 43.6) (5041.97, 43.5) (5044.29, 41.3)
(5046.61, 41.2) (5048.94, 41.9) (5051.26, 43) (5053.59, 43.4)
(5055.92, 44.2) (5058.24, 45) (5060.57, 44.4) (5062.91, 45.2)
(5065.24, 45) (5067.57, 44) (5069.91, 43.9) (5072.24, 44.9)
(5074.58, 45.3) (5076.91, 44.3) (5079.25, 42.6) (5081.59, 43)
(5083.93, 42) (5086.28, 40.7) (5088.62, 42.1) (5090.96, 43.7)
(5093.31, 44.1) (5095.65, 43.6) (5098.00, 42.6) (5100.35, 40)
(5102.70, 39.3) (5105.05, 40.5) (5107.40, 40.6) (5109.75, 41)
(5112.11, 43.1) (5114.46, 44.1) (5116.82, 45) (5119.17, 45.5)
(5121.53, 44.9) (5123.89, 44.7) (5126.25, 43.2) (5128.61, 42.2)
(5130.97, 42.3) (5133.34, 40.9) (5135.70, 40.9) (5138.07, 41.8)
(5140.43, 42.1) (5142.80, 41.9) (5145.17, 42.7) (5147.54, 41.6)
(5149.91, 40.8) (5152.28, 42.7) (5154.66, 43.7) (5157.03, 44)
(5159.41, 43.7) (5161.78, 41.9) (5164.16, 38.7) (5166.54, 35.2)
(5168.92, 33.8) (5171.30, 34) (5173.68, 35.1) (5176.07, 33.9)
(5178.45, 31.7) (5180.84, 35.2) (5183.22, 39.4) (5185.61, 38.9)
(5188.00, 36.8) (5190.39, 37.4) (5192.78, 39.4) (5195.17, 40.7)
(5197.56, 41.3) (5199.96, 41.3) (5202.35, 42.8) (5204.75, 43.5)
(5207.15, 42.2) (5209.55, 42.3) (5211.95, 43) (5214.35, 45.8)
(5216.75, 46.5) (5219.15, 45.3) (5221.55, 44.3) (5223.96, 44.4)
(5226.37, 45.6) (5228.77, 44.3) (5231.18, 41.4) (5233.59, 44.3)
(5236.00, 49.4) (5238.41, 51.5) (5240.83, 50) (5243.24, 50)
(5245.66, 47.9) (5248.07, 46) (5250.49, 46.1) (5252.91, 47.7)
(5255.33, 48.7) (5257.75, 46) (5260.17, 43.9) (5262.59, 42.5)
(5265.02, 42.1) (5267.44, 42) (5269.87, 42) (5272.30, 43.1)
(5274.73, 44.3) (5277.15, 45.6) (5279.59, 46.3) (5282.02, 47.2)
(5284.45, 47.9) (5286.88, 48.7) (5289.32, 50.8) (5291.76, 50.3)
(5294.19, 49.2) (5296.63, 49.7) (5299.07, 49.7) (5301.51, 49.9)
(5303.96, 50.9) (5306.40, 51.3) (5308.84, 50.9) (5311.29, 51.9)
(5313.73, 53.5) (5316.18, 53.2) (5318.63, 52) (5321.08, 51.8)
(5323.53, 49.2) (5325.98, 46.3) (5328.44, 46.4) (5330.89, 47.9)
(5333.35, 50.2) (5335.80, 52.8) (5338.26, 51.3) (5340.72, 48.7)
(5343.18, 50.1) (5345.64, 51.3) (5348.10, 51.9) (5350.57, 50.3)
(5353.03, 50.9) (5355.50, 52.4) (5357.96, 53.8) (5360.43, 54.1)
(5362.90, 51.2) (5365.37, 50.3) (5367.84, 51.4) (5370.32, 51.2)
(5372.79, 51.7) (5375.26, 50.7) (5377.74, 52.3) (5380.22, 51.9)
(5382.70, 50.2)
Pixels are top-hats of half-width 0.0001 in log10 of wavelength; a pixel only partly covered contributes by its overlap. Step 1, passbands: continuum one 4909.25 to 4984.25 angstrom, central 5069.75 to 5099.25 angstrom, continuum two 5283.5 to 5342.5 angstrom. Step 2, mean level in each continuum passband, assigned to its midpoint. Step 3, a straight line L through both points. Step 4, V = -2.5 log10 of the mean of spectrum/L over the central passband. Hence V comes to 0.11 mag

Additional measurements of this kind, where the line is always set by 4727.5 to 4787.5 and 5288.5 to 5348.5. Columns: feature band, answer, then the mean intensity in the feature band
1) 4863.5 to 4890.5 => 0.058 mag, 43.6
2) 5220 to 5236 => 0.116 mag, 44.5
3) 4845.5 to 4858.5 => 0.014 mag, 45.1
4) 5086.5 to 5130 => 0.133 mag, 42.8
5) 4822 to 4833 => -0.063 mag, 48.2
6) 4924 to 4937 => -0.009 mag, 46.9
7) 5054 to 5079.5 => 0.080 mag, 44.5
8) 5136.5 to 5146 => 0.158 mag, 42.1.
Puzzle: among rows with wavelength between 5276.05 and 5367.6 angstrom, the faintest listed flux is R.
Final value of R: 45.6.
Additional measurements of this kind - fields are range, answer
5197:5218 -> 41.3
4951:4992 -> 42.1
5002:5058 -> 41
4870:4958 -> 40.4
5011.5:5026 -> 41.9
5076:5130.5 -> 39.3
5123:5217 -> 31.7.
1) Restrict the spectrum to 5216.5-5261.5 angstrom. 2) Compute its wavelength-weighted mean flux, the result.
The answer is 46.5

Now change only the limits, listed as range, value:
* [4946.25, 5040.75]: 44.2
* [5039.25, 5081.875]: 43.7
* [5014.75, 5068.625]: 43.2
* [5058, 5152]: 42.9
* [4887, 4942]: 46.5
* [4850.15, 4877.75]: 42.8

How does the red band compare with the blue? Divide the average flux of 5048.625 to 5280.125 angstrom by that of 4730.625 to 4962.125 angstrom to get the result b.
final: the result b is 0.9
